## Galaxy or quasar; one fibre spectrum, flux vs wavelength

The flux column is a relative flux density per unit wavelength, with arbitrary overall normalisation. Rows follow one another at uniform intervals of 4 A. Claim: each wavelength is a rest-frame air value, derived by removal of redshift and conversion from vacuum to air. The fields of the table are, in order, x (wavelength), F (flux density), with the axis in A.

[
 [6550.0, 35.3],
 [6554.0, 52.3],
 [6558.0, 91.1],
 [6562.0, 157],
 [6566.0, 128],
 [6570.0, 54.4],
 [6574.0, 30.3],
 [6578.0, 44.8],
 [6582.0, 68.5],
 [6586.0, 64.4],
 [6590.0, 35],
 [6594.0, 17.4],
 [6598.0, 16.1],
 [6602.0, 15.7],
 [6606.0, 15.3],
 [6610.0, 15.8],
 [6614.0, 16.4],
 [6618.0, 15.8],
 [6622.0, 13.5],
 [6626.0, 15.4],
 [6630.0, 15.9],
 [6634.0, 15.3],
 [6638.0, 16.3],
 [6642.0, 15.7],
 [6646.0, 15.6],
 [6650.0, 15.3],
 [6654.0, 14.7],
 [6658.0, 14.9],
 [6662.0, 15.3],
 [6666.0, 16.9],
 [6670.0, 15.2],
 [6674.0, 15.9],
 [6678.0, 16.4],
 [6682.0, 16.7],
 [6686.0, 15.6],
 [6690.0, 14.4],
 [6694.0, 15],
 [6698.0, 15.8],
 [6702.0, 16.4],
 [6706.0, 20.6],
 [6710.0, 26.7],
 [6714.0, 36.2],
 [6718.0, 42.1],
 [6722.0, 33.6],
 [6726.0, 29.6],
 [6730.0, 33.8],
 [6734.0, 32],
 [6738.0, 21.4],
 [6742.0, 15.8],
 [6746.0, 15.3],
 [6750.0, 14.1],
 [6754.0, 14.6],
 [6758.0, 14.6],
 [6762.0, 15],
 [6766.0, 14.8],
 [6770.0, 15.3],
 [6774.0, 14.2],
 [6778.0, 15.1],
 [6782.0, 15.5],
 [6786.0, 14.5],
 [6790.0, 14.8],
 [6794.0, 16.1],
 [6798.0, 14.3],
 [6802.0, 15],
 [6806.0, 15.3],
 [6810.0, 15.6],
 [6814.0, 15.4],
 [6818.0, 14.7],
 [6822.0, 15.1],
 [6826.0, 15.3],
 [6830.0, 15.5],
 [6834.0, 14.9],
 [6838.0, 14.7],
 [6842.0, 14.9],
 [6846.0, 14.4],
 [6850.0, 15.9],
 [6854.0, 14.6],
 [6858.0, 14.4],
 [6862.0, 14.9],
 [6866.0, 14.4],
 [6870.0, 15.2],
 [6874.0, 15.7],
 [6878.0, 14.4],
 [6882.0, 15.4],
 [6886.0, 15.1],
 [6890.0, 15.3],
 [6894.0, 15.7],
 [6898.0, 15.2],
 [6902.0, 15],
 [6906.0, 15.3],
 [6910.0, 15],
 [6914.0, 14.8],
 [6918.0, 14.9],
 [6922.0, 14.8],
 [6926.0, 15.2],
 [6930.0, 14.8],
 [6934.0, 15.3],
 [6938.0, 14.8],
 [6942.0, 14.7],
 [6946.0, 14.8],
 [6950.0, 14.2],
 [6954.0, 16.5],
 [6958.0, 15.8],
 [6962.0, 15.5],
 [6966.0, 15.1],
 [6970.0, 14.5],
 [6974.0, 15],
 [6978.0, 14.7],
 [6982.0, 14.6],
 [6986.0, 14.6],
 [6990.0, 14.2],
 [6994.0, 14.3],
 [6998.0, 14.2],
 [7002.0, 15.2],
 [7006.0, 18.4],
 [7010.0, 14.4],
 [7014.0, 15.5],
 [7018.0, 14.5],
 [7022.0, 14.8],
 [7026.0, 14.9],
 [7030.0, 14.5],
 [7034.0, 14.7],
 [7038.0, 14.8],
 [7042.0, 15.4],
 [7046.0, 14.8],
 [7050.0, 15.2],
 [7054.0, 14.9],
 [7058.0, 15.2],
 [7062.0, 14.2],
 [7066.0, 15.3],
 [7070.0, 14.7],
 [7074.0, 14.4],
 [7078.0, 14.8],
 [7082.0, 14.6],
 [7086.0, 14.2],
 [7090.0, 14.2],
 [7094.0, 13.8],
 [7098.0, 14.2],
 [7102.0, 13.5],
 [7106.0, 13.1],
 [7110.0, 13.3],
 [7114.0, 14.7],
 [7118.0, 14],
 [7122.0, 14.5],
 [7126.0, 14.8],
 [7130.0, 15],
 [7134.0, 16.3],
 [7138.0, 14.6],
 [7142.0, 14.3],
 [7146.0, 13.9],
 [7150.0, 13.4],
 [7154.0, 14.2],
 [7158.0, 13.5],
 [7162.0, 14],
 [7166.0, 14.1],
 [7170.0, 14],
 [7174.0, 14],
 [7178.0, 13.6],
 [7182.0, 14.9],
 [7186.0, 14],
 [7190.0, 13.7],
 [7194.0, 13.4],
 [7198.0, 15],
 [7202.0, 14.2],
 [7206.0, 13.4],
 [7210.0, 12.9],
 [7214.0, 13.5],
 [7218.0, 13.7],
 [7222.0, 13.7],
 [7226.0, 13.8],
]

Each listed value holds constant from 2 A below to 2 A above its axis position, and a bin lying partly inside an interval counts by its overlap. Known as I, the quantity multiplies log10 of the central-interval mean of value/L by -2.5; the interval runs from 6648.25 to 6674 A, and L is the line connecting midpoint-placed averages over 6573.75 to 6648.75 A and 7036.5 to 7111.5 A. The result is 0.44 mag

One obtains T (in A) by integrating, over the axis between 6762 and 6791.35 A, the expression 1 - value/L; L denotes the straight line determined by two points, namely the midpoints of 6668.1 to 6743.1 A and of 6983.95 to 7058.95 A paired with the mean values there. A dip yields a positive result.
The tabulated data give 8.6 A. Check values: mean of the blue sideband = 22.9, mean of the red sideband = 15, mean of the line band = 14.9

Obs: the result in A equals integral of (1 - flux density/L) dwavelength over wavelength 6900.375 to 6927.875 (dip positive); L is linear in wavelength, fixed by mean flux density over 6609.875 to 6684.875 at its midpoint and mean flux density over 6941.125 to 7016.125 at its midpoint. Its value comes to 0.32 A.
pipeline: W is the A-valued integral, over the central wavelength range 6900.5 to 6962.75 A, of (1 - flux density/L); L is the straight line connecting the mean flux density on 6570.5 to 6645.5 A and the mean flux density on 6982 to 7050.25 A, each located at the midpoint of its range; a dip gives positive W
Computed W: 7.3 A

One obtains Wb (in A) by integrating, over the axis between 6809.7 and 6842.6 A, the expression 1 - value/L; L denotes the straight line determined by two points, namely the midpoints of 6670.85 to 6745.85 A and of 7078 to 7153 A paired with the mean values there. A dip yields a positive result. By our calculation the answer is 8.5 A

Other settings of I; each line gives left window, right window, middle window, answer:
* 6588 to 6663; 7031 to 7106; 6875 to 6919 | 0.02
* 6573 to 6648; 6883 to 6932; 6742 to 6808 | 0.27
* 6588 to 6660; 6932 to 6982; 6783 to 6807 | 0.06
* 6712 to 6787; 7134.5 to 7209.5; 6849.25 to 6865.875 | 0.30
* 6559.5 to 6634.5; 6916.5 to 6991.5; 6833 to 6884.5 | 0.41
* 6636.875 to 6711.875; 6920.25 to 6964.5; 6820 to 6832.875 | 0.03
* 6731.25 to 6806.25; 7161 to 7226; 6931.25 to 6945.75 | 0.03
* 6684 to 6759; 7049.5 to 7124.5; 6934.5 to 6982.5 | 0.15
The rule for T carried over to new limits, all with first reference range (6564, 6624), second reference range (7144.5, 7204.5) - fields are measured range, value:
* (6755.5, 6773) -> 8.8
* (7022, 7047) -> 5.9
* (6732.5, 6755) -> 8.9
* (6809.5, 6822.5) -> 6.0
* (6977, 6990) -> 4.2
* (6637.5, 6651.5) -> 7.7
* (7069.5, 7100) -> 5.5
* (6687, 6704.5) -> 9.2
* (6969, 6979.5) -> 3.4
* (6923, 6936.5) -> 4.9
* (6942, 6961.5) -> 6.4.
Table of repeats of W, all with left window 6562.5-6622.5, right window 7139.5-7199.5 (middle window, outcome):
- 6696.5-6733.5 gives 6.4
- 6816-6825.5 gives 4.7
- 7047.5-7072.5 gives 5.4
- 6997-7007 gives 2.7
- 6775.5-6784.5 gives 4.7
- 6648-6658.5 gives 6.3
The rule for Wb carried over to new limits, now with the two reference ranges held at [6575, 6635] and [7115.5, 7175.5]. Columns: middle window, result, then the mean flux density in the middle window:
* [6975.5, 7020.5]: 6.5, 15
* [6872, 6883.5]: 2.8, 15.2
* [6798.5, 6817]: 5.5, 15.2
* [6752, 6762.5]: 3.7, 14.7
